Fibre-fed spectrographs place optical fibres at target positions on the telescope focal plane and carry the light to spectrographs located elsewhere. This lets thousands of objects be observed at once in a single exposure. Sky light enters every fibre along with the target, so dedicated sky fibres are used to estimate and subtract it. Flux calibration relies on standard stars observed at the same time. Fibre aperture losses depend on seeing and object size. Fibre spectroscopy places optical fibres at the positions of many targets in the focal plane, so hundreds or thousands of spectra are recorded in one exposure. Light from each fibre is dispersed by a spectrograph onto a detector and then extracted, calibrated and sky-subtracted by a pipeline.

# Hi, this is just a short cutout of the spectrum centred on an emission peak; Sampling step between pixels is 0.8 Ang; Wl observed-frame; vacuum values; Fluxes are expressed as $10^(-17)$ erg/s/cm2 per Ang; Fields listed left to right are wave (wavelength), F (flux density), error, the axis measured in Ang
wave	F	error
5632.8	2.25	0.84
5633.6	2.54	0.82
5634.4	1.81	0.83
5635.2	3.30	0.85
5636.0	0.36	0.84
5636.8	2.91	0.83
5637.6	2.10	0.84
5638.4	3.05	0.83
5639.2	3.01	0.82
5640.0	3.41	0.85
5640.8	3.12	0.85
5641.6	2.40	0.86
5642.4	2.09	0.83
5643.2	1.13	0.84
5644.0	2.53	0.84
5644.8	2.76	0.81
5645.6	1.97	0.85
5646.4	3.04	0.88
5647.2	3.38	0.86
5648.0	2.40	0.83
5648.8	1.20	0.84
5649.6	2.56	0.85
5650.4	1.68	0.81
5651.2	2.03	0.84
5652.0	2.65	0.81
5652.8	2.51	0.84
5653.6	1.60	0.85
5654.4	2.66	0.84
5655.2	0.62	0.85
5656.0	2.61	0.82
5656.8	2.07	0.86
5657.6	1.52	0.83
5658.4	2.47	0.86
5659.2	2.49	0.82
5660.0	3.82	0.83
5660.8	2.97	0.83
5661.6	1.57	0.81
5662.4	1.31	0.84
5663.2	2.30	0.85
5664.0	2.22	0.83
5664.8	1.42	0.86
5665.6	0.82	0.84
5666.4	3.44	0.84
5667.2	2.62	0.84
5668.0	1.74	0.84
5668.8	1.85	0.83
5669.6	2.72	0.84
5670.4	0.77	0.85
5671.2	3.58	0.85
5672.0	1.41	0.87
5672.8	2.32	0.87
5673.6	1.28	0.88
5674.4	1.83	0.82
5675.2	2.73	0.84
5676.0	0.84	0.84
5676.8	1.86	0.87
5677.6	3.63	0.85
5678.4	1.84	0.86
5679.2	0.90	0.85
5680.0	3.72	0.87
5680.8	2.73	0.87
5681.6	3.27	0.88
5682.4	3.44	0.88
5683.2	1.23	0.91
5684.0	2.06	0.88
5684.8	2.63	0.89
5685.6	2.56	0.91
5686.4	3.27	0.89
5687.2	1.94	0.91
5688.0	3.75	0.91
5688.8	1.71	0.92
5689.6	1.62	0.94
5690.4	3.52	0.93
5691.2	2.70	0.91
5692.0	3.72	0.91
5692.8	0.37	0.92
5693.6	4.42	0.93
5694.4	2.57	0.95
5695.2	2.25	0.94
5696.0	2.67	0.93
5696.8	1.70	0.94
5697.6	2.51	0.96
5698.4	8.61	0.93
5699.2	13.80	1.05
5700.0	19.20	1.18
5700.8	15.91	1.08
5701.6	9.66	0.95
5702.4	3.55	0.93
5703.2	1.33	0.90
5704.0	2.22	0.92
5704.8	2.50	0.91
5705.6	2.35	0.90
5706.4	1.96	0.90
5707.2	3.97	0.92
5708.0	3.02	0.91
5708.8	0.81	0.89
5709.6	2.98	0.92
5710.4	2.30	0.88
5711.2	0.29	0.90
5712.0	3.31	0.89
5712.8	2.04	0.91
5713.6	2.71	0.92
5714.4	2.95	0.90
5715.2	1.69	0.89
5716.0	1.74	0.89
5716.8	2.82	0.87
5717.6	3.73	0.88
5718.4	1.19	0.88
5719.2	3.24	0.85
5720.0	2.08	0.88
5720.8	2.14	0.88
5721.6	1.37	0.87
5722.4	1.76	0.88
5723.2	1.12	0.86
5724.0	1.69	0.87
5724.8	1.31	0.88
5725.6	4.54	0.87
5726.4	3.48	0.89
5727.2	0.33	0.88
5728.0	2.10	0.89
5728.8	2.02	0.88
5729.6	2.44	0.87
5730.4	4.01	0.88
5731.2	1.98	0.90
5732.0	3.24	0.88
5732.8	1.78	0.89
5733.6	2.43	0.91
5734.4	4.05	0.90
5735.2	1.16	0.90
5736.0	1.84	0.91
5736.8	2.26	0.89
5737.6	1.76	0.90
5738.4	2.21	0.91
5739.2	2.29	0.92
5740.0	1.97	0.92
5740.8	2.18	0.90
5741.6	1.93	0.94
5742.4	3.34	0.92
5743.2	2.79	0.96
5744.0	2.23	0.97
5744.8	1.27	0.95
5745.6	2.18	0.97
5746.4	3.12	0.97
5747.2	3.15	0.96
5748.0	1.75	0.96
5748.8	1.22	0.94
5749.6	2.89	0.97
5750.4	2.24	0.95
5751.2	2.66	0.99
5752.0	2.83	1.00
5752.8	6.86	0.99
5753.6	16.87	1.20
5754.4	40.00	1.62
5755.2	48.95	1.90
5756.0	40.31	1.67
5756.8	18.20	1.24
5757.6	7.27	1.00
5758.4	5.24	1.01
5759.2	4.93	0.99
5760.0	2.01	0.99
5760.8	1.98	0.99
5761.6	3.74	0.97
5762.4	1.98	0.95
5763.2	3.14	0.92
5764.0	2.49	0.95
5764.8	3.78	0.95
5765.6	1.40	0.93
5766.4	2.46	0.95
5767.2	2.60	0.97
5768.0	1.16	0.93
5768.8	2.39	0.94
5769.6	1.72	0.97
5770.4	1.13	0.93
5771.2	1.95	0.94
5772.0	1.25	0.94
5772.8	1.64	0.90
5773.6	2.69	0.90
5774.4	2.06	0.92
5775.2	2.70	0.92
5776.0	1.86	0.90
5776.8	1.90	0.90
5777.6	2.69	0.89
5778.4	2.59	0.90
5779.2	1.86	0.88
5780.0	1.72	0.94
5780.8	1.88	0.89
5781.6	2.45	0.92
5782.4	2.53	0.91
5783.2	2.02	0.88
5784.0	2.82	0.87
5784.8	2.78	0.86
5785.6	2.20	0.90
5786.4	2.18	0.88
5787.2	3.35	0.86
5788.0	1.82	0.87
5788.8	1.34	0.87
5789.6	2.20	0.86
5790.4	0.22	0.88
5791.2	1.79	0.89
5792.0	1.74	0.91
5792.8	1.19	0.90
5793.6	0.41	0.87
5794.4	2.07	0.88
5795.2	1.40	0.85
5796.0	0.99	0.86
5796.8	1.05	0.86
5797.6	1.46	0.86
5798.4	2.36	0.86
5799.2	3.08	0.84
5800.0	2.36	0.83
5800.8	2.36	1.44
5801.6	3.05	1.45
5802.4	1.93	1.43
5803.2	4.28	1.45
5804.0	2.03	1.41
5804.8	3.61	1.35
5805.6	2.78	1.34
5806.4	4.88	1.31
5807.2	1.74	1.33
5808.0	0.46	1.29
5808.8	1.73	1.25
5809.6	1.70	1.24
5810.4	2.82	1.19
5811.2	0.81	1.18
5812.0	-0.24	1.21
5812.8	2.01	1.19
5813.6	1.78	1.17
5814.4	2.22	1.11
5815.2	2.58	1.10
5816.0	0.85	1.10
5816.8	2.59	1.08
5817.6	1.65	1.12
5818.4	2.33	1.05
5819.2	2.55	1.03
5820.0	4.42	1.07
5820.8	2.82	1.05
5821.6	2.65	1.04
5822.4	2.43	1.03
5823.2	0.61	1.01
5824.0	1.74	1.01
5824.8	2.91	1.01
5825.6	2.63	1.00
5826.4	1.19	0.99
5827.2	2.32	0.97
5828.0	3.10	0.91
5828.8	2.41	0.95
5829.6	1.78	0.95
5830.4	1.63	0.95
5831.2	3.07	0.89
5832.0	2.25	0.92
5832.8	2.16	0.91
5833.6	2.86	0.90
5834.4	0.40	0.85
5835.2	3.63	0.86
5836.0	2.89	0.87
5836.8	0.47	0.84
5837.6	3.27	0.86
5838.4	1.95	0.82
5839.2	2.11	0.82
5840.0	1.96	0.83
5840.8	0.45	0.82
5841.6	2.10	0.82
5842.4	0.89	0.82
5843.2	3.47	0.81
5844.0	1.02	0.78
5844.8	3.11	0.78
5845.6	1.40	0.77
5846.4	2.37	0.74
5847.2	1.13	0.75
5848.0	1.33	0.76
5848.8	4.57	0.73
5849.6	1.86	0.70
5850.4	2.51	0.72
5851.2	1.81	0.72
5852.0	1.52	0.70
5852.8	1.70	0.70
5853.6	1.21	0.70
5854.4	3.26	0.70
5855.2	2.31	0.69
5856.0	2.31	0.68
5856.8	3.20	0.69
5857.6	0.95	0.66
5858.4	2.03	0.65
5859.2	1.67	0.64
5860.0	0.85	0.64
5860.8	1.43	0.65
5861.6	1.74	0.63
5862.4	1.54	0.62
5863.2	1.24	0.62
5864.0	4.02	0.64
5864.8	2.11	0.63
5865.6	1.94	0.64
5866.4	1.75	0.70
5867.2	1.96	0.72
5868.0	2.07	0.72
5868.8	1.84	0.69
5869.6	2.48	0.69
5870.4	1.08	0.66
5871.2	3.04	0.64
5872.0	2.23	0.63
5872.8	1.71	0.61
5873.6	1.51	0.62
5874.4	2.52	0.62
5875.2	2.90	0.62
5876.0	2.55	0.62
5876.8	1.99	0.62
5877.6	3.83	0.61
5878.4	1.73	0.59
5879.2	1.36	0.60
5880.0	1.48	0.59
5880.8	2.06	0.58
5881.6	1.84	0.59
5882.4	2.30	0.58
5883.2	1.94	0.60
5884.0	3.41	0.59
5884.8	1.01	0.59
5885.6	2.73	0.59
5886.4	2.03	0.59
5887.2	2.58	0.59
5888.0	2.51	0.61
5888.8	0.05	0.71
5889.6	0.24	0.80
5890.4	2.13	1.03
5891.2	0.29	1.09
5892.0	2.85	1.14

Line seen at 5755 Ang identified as [O III] 5007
